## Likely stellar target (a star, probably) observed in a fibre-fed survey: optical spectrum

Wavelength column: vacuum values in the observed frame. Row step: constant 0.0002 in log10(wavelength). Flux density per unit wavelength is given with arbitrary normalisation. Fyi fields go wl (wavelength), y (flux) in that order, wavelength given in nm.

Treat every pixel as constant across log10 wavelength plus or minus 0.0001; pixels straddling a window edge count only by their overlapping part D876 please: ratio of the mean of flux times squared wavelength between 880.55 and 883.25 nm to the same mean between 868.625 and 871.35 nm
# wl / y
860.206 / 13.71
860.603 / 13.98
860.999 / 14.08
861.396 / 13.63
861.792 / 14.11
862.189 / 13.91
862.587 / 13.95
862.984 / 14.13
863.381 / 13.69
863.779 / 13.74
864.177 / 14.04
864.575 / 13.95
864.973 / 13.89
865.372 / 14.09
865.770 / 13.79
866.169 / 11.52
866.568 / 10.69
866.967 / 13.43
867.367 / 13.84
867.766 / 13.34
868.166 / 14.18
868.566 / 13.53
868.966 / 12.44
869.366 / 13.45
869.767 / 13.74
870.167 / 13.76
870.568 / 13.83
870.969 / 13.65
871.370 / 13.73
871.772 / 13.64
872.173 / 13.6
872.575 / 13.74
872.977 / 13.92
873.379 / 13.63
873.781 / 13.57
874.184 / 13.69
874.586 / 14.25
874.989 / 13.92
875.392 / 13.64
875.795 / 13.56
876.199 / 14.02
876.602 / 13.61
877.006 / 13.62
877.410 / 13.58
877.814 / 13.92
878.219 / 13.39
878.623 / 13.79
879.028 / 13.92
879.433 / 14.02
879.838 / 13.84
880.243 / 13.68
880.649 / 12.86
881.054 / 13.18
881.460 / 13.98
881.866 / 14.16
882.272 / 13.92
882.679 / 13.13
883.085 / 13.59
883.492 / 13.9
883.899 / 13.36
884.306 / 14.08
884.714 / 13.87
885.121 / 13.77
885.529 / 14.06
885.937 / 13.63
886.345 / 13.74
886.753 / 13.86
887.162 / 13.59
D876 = 1.0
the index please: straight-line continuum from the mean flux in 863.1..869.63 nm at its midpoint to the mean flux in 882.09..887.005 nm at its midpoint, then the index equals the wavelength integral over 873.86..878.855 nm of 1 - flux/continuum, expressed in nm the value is -0.07 nm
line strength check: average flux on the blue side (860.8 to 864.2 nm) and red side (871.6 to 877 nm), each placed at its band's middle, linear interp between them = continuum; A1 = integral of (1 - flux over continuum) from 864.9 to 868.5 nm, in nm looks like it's 0.17 nm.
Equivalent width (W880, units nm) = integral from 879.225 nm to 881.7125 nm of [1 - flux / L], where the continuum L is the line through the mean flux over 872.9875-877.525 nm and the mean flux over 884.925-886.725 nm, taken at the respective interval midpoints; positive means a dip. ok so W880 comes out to 0.03 nm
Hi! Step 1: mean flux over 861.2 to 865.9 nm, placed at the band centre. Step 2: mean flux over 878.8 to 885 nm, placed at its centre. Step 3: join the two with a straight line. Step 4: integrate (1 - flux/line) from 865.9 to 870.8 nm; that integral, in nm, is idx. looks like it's 0.25 nm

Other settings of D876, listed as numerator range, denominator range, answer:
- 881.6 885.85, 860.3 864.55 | 1.04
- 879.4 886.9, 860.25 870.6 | 1.05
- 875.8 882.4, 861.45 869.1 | 1.05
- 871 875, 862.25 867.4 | 1.04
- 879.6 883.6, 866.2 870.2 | 1.07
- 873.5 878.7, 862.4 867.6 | 1.05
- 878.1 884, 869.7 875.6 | 1.01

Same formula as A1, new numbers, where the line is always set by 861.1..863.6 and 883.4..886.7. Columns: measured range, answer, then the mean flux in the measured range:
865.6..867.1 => 0.17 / 12.3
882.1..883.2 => 0.02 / 13.5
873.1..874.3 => 0.02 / 13.6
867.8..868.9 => 0.02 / 13.6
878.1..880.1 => 0.00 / 13.8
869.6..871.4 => 0.02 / 13.7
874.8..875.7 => 0.01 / 13.8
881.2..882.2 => -0.01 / 14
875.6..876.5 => 0.00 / 13.8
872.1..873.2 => 0.01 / 13.8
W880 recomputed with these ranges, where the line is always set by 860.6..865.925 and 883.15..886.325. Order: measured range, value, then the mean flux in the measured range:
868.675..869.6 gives 0.06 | 13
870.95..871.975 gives 0.01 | 13.7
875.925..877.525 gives 0.02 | 13.7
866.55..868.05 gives 0.08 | 13.2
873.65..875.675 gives 0.01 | 13.8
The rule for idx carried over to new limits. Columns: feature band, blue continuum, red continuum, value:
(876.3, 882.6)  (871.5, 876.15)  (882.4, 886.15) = 0.02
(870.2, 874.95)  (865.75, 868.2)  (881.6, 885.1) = -0.22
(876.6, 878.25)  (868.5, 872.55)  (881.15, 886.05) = 0.00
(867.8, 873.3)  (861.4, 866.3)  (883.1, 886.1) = 0.06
